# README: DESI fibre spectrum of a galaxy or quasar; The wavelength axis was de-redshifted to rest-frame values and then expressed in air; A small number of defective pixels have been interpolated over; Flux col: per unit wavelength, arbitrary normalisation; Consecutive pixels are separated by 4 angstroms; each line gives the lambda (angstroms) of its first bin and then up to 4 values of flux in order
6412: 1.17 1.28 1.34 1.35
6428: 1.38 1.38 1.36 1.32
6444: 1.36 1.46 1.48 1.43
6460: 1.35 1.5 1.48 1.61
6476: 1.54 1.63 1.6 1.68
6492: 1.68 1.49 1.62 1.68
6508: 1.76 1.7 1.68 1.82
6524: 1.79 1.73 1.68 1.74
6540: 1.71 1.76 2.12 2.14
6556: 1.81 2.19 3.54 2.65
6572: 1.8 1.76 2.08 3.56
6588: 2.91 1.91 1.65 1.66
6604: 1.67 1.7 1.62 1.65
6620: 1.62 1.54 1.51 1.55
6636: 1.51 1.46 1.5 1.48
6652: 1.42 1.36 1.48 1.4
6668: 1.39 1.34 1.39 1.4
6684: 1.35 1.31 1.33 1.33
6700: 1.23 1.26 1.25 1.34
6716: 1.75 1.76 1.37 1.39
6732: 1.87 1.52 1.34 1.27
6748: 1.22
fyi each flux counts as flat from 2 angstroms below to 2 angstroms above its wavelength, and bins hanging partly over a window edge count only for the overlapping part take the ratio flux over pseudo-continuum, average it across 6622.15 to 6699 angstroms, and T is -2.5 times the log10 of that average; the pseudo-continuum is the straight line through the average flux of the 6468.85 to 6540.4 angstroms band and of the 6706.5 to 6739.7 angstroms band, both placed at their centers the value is 0.11 mag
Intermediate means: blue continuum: 1.67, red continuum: 1.53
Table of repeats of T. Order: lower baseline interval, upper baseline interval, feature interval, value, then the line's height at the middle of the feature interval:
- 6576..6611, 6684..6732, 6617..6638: 0.220 mag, 1.9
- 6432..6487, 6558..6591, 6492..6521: 0.142 mag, 1.91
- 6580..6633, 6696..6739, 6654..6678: 0.195 mag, 1.67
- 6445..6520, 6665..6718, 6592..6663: -0.096 mag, 1.43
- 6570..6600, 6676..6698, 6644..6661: 0.139 mag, 1.64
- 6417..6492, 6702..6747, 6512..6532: -0.191 mag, 1.46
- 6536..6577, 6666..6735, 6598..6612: 0.138 mag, 1.89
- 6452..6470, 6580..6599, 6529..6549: 0.145 mag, 2.04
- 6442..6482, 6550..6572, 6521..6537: 0.207 mag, 2.11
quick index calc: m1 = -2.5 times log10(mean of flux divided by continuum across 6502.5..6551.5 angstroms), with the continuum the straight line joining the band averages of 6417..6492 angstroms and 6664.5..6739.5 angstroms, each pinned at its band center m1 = -0.22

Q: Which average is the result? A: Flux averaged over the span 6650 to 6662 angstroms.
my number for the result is 1.42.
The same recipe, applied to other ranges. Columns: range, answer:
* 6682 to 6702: 1.31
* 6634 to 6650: 1.49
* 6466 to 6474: 1.54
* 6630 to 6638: 1.53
